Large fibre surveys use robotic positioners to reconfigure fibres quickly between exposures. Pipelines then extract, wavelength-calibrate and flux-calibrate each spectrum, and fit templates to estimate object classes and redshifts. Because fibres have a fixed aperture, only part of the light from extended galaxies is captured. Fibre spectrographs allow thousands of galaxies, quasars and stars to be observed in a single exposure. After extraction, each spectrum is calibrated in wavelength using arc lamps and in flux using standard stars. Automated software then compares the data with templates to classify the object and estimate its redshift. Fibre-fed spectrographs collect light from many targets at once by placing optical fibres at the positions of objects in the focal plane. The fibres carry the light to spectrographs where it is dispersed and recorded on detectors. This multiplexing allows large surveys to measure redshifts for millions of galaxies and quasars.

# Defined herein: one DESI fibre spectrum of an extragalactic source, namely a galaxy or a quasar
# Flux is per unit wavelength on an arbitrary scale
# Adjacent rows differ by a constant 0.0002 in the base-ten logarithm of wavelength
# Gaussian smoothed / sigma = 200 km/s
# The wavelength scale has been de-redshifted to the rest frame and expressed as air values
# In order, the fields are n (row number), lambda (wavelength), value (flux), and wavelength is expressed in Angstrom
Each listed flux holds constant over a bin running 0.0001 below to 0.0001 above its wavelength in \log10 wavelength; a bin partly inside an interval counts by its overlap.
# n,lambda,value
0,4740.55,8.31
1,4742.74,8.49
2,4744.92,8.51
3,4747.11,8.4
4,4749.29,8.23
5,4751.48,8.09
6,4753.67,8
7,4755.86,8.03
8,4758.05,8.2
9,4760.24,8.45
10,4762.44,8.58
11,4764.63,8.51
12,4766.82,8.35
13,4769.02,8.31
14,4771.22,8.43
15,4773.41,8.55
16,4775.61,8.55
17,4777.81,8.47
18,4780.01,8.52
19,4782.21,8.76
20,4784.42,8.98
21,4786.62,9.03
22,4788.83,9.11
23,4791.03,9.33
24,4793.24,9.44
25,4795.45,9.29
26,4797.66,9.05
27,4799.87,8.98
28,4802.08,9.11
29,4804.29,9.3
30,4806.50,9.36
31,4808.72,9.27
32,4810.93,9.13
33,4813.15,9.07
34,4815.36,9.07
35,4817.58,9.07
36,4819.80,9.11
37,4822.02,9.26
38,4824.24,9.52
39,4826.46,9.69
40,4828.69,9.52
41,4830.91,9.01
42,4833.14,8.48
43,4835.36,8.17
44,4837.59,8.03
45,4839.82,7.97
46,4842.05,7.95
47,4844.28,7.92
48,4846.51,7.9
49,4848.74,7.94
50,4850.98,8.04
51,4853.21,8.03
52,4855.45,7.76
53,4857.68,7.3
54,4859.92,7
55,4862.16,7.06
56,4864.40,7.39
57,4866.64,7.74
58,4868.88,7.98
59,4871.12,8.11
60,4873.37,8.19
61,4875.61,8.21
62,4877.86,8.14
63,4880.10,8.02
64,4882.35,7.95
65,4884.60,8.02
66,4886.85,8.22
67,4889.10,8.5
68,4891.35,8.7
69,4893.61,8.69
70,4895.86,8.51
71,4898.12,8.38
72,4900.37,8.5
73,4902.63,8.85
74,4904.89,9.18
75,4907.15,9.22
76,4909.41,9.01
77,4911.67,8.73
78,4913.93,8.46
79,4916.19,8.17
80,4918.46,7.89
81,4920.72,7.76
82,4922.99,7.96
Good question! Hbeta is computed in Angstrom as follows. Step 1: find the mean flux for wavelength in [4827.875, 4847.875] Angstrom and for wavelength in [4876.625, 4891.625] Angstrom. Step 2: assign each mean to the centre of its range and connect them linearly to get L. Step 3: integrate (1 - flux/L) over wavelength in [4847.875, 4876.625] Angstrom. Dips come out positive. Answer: 1.7 Angstrom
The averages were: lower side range 8.31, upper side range 8.2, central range 7.75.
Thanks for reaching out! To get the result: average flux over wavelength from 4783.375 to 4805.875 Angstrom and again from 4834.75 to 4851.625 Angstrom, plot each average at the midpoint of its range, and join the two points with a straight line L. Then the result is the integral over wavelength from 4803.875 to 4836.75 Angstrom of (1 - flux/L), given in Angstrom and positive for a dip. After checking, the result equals -2.25 Angstrom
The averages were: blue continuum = 9.17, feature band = 9.12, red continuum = 7.98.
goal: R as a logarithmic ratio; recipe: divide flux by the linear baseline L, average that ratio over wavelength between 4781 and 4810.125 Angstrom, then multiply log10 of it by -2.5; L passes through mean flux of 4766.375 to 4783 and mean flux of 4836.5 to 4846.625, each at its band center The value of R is -0.103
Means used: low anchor 8.49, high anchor 7.96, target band 9.15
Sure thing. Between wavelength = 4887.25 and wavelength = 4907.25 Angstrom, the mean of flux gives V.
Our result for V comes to 8.68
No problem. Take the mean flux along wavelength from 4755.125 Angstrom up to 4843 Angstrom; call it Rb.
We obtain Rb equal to 8.83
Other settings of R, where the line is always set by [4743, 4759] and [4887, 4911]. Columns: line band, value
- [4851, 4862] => 0.142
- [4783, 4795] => -0.101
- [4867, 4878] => 0.071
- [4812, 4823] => -0.082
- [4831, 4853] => 0.059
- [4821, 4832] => -0.112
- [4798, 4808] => -0.096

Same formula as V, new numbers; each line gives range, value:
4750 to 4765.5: 8.26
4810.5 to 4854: 8.64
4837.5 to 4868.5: 7.71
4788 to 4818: 9.19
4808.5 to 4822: 9.13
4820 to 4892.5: 8.19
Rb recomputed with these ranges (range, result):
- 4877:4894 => 8.26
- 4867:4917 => 8.44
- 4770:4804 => 8.91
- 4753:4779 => 8.38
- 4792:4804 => 9.18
